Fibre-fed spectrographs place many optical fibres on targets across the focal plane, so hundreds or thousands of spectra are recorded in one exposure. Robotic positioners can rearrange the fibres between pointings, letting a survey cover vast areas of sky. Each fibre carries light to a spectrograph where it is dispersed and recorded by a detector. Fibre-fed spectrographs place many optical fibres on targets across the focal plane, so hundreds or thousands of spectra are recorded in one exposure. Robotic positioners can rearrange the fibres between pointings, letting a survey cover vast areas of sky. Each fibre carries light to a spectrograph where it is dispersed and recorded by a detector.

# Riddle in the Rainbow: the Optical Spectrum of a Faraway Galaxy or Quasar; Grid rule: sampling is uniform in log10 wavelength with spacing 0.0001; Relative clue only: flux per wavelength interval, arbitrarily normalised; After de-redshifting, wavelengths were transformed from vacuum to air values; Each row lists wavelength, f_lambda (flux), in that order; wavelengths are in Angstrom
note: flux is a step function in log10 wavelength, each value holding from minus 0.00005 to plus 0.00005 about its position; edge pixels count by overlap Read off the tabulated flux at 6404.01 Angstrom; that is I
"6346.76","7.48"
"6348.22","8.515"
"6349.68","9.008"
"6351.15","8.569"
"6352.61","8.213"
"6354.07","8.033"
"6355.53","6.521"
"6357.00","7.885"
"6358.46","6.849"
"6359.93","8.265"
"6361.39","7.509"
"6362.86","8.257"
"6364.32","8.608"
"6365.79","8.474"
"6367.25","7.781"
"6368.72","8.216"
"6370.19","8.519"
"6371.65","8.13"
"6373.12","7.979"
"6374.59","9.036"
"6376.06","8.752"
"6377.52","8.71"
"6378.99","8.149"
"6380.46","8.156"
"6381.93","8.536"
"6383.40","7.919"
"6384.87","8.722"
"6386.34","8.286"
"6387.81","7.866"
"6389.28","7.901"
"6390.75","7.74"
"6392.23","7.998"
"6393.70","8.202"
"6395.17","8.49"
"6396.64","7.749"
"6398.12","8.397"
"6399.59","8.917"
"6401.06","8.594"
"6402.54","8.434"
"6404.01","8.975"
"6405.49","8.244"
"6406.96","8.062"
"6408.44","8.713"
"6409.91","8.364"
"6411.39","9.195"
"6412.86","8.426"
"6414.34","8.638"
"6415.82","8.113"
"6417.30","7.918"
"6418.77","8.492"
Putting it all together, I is 8.975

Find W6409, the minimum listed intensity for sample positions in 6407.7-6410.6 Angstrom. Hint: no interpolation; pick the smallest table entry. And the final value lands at 8.364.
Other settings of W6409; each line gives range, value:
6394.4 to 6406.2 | 7.749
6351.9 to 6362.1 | 6.521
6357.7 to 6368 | 6.849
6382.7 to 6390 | 7.866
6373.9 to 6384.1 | 7.919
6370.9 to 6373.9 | 7.979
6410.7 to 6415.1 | 8.426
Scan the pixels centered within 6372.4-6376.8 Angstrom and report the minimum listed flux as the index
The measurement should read 7.979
